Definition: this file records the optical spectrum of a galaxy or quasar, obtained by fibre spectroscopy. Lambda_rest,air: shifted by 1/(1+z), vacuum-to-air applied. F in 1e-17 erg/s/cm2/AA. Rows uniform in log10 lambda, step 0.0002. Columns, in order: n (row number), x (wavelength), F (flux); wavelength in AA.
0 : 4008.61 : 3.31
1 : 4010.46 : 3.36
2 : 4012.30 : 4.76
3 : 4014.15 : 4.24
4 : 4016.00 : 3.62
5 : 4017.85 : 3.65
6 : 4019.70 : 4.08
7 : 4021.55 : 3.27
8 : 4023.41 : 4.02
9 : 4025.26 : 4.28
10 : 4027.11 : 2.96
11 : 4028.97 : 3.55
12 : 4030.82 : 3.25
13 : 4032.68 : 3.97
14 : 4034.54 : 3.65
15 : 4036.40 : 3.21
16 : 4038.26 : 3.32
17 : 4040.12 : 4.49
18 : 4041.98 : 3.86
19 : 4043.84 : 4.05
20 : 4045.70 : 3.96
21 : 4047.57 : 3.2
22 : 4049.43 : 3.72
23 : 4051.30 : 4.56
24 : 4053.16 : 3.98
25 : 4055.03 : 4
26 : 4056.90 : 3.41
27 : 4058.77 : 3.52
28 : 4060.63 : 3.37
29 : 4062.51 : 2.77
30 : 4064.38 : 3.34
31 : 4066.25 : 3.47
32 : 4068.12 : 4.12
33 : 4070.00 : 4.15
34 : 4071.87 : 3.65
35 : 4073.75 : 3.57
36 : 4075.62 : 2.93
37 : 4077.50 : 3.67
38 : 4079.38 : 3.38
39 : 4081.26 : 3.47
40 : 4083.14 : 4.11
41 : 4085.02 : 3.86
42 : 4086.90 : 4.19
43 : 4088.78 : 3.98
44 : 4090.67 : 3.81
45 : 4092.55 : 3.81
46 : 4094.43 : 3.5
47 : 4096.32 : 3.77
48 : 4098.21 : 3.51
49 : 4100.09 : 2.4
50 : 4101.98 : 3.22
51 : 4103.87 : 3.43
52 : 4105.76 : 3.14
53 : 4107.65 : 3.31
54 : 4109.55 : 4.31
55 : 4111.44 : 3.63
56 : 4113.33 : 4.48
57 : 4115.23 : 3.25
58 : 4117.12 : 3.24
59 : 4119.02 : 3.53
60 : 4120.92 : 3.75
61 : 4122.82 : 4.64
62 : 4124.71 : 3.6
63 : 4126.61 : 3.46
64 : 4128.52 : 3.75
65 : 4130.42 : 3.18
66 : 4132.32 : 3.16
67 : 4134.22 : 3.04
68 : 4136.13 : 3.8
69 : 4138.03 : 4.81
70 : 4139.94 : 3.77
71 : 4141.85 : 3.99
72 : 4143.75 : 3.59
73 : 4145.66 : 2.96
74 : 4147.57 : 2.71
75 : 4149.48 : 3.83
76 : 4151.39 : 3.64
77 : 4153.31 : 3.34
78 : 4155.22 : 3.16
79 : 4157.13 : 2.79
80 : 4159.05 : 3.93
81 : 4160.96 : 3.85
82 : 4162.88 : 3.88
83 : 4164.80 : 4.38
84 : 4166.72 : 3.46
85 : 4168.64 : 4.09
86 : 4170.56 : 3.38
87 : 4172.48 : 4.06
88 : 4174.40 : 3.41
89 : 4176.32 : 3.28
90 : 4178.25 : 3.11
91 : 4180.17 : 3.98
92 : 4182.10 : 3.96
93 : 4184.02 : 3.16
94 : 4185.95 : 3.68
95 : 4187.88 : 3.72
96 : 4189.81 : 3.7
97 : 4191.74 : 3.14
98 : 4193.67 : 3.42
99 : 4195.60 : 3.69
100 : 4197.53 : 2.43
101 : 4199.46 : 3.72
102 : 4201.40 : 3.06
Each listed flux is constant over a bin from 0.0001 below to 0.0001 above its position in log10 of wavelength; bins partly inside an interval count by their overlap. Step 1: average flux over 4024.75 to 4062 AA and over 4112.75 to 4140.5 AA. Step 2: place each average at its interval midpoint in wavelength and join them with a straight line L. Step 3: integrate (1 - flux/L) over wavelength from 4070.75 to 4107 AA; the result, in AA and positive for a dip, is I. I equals 1.4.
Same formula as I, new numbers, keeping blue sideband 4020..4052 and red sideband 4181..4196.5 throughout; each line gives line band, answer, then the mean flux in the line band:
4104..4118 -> 0.1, 3.61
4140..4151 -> 0.5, 3.46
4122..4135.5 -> 0.3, 3.54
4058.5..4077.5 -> 1.0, 3.5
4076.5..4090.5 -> -0.5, 3.8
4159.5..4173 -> -1.1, 3.87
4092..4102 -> 0.8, 3.37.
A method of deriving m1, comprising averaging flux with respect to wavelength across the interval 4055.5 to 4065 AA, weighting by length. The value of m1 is 3.31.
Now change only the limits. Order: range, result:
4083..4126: 3.66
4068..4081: 3.6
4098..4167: 3.57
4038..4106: 3.65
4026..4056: 3.74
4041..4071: 3.72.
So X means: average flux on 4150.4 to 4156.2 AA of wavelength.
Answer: 3.38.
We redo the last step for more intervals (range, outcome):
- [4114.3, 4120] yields 3.34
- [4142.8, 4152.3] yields 3.35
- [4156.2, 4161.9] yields 3.53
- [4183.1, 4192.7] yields 3.48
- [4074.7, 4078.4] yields 3.3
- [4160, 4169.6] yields 3.93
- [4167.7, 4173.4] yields 3.84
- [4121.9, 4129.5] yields 3.86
